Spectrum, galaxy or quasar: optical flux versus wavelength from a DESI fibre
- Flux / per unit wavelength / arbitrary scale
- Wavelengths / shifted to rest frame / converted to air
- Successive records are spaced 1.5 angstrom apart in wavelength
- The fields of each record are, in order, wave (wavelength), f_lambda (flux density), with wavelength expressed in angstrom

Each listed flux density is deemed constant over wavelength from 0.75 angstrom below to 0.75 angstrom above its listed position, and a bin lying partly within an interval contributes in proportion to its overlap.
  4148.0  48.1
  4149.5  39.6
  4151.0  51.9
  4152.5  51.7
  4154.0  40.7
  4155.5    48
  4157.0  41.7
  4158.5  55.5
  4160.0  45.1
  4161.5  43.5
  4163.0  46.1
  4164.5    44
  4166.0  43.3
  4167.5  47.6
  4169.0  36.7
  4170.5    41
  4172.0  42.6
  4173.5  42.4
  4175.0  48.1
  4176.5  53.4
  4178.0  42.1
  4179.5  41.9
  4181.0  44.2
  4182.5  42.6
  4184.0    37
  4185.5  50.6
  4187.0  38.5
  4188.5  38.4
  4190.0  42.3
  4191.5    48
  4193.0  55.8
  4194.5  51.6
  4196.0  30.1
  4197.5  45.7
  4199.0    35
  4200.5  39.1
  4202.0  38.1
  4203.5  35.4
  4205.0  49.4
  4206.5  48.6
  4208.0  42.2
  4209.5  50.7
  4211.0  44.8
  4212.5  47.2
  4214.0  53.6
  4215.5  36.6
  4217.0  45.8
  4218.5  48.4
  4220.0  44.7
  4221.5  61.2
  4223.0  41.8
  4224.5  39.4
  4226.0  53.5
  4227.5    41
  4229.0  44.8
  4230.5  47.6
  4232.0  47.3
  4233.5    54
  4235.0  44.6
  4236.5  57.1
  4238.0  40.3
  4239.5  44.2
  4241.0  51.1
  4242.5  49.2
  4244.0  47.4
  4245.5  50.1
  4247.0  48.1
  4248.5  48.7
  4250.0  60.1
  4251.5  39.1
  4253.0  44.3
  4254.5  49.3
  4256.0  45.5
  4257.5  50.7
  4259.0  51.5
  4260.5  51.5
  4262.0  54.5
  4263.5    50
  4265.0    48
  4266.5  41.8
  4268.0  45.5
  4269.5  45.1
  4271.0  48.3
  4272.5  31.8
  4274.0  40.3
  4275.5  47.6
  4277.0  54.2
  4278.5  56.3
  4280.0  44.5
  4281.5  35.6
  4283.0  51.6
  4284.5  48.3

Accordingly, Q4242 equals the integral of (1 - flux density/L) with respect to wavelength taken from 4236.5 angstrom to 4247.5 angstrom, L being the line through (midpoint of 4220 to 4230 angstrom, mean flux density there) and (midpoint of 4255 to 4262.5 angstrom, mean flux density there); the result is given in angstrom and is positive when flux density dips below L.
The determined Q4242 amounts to 0.2 angstrom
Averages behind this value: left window 46.8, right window 50.6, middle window 47.9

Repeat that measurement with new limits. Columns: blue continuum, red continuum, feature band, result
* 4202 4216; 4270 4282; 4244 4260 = -1.3 angstrom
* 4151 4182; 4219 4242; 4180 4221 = 2.2 angstrom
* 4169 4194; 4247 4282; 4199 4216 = 0.5 angstrom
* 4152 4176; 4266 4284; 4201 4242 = -1.2 angstrom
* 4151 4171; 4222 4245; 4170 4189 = 1.0 angstrom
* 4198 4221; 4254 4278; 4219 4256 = -1.7 angstrom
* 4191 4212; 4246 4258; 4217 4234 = -0.6 angstrom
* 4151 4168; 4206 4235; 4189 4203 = 1.2 angstrom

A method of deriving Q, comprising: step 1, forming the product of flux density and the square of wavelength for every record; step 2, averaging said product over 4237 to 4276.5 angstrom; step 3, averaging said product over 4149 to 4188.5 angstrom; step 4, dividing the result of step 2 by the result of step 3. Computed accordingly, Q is 1.1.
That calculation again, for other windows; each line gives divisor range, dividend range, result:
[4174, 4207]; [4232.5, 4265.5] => 1.16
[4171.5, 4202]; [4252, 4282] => 1.12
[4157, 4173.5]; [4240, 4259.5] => 1.15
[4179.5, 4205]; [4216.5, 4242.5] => 1.15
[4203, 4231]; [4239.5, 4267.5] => 1.07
